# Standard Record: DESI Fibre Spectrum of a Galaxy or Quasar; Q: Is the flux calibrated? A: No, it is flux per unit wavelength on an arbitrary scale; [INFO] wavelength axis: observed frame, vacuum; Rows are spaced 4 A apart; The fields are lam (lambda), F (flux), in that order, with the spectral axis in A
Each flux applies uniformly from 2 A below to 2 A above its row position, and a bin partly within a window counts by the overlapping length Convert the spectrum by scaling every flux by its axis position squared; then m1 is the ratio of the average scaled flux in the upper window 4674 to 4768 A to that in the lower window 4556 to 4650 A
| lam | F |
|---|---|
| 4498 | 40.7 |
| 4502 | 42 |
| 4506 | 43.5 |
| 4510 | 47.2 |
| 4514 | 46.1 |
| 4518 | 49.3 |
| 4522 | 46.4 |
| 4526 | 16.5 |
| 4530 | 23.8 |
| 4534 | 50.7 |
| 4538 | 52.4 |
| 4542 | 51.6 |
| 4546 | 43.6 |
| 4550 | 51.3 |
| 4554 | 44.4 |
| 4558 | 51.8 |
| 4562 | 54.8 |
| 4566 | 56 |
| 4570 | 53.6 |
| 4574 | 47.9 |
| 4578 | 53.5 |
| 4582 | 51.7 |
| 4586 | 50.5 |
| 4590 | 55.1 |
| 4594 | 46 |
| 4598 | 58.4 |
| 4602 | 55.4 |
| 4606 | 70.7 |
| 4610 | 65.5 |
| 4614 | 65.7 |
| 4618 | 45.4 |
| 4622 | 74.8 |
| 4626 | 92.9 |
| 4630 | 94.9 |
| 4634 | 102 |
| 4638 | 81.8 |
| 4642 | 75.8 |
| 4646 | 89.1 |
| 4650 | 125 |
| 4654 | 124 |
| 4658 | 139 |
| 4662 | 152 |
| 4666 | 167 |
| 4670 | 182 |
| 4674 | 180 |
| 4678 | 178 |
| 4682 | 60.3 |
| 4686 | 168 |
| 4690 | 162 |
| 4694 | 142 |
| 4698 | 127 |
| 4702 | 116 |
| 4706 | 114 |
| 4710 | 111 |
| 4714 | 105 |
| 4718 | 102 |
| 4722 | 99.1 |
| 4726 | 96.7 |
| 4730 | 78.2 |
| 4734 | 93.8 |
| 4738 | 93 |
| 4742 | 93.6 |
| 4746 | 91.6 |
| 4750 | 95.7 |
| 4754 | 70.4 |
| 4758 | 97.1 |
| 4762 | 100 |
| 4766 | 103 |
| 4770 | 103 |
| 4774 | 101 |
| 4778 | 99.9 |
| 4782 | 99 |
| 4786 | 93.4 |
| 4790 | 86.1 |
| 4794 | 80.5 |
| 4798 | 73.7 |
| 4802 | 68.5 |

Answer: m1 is 1.74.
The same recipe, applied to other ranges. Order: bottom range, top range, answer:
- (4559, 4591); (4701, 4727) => 2.14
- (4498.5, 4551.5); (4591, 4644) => 1.71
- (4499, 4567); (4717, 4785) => 2.31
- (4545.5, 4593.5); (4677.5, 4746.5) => 2.32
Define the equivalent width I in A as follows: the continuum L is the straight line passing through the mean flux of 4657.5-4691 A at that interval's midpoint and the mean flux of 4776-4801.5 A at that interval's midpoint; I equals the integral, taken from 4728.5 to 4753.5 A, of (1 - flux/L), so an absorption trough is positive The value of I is 5.5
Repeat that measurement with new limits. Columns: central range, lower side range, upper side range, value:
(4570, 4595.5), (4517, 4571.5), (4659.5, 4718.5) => 6.96 A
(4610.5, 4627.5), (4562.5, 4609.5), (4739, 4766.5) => -1.70 A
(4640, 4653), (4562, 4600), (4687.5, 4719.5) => -1.12 A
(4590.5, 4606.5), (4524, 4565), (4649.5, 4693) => 5.95 A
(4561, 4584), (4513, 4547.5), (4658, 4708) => 5.70 A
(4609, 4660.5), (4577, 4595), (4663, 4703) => 5.26 A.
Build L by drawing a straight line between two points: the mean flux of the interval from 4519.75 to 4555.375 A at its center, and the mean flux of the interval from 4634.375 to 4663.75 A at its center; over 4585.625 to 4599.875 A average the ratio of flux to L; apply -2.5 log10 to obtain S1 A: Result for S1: 0.404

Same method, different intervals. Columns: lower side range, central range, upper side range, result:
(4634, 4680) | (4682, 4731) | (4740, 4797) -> 0.00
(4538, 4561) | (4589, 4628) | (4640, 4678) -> 0.48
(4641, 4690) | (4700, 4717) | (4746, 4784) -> 0.09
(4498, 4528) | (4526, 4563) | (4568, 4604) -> 0.03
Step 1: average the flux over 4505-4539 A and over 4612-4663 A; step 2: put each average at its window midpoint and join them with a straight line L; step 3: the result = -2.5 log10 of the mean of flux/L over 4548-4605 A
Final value 0.257 mag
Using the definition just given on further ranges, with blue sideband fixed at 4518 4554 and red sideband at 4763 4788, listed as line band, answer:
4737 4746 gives -0.014 mag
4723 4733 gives -0.010 mag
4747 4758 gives 0.096 mag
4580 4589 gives 0.055 mag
